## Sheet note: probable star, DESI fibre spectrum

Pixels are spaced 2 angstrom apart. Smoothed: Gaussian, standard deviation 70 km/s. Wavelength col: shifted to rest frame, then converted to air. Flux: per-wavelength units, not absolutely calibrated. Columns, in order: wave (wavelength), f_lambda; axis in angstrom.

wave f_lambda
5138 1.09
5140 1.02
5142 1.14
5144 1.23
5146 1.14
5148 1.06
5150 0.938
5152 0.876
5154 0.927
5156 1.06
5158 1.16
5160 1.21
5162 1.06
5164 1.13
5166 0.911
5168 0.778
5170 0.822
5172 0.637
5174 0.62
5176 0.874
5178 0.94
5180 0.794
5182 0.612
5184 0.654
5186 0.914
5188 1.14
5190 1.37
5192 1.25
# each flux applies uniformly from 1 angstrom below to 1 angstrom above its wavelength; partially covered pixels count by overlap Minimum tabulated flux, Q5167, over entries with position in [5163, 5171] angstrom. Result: 0.778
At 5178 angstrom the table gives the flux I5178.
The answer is 0.94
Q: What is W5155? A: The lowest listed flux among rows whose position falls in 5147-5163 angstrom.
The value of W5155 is 0.876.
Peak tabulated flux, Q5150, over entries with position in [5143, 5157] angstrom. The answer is 1.23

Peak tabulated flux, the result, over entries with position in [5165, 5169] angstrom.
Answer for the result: 0.911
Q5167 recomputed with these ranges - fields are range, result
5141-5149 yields 1.06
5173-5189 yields 0.612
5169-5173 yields 0.637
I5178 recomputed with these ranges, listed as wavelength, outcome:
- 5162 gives 1.06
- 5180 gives 0.794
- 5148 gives 1.06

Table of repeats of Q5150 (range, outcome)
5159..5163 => 1.21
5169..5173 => 0.822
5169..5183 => 0.94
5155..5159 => 1.16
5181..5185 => 0.654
